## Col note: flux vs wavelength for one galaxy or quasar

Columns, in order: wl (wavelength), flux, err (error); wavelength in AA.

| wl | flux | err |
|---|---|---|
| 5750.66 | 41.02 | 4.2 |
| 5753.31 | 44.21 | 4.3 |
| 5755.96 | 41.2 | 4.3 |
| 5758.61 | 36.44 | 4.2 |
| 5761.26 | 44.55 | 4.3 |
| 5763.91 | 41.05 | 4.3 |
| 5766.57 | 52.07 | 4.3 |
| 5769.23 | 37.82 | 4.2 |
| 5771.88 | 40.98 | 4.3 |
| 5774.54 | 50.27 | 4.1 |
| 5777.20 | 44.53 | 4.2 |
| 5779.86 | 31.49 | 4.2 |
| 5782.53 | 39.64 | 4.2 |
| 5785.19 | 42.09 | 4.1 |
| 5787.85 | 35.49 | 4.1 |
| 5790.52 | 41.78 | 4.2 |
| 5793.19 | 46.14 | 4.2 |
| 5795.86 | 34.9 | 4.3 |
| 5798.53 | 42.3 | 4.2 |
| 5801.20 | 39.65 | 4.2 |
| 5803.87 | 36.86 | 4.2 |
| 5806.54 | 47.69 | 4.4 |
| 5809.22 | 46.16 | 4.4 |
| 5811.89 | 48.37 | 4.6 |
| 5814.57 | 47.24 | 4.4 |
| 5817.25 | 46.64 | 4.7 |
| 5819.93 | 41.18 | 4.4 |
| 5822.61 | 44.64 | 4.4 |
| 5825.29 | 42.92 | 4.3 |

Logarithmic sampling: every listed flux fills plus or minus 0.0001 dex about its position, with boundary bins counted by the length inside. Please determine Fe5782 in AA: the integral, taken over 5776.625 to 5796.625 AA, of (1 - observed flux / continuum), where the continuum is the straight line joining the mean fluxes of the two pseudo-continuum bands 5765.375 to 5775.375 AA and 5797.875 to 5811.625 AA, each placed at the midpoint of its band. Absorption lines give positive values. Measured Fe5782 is 2.1 AA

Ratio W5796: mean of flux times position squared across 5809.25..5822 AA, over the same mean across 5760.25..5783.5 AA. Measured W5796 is 1.1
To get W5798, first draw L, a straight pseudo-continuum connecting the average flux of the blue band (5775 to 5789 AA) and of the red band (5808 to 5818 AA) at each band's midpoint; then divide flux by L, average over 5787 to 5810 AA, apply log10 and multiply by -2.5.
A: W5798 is 0.06 mag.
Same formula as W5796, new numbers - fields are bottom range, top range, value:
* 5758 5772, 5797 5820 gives 1.05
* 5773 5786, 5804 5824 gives 1.11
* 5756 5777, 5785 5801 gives 0.94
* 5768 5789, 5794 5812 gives 1.05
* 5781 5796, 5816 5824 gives 1.11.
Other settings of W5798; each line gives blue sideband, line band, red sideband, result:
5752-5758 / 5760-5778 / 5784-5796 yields -0.08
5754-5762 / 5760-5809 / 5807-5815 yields 0.06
